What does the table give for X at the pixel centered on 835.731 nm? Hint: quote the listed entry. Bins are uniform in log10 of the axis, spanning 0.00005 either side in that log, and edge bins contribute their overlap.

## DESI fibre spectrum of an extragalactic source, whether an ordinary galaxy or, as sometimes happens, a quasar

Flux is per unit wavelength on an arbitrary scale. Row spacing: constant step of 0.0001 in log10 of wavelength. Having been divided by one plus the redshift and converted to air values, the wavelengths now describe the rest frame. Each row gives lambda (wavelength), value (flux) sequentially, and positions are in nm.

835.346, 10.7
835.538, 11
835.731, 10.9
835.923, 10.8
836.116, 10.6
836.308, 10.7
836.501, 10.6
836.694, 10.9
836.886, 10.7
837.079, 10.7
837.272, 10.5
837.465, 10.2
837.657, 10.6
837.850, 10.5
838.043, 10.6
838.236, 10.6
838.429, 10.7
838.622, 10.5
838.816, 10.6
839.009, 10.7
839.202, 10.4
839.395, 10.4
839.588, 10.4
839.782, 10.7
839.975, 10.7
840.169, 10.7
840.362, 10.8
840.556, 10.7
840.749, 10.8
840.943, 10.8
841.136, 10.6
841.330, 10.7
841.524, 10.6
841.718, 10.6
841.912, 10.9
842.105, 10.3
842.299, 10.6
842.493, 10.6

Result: 10.9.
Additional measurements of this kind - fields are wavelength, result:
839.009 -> 10.7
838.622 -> 10.5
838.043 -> 10.6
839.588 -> 10.4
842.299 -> 10.6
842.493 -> 10.6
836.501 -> 10.6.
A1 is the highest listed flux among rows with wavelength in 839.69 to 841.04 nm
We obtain 10.8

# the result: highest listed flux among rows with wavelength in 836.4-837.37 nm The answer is 10.9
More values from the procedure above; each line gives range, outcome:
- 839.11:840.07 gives 10.7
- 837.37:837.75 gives 10.6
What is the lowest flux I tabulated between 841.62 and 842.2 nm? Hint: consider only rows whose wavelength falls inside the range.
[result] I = 10.3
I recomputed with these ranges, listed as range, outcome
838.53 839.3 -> 10.4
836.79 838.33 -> 10.2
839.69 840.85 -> 10.7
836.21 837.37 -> 10.5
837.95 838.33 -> 10.6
